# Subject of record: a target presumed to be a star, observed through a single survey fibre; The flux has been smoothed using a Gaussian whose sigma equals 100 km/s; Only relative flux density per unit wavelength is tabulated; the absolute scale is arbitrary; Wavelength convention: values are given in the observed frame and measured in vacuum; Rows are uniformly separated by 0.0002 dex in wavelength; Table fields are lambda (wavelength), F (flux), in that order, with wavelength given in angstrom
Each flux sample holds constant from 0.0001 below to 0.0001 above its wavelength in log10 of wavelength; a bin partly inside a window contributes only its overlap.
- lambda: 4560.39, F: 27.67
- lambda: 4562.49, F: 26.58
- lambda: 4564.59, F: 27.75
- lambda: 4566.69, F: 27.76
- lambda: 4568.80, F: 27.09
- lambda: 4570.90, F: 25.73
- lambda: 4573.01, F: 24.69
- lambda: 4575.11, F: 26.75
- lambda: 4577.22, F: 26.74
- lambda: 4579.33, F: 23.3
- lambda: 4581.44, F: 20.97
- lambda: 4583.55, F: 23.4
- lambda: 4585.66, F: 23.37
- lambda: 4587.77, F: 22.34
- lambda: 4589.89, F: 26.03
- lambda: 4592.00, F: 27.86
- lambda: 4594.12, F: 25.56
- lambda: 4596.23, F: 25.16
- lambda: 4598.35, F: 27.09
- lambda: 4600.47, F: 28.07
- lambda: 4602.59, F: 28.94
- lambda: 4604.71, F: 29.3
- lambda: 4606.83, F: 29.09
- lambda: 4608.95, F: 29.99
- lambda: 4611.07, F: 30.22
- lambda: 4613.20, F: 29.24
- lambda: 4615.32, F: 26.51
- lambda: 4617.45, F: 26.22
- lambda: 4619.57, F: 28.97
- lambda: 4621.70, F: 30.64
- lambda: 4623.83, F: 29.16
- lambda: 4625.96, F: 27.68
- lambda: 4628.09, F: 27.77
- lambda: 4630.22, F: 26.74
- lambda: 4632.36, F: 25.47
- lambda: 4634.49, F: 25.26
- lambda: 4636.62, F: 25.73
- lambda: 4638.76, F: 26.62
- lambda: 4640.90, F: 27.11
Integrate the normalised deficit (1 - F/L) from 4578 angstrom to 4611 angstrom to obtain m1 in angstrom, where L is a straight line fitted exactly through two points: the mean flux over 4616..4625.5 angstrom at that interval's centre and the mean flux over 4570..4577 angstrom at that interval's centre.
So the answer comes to 1.1 angstrom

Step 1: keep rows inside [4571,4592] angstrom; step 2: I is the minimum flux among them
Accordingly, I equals 20.97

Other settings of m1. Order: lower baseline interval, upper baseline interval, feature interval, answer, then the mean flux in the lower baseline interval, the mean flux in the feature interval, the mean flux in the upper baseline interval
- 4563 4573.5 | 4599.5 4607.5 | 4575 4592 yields 2.1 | 26.7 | 24.2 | 28.8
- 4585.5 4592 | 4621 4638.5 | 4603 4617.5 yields -1.6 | 24.6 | 28.8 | 27.2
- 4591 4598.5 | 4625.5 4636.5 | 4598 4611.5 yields -1.4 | 26.3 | 29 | 26.5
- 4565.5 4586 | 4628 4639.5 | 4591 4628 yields -3.6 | 25.1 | 28.2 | 26.1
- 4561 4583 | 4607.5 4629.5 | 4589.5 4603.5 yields 0.1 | 25.7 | 27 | 28.6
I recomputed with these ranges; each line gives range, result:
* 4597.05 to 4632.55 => 25.47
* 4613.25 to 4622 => 26.22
